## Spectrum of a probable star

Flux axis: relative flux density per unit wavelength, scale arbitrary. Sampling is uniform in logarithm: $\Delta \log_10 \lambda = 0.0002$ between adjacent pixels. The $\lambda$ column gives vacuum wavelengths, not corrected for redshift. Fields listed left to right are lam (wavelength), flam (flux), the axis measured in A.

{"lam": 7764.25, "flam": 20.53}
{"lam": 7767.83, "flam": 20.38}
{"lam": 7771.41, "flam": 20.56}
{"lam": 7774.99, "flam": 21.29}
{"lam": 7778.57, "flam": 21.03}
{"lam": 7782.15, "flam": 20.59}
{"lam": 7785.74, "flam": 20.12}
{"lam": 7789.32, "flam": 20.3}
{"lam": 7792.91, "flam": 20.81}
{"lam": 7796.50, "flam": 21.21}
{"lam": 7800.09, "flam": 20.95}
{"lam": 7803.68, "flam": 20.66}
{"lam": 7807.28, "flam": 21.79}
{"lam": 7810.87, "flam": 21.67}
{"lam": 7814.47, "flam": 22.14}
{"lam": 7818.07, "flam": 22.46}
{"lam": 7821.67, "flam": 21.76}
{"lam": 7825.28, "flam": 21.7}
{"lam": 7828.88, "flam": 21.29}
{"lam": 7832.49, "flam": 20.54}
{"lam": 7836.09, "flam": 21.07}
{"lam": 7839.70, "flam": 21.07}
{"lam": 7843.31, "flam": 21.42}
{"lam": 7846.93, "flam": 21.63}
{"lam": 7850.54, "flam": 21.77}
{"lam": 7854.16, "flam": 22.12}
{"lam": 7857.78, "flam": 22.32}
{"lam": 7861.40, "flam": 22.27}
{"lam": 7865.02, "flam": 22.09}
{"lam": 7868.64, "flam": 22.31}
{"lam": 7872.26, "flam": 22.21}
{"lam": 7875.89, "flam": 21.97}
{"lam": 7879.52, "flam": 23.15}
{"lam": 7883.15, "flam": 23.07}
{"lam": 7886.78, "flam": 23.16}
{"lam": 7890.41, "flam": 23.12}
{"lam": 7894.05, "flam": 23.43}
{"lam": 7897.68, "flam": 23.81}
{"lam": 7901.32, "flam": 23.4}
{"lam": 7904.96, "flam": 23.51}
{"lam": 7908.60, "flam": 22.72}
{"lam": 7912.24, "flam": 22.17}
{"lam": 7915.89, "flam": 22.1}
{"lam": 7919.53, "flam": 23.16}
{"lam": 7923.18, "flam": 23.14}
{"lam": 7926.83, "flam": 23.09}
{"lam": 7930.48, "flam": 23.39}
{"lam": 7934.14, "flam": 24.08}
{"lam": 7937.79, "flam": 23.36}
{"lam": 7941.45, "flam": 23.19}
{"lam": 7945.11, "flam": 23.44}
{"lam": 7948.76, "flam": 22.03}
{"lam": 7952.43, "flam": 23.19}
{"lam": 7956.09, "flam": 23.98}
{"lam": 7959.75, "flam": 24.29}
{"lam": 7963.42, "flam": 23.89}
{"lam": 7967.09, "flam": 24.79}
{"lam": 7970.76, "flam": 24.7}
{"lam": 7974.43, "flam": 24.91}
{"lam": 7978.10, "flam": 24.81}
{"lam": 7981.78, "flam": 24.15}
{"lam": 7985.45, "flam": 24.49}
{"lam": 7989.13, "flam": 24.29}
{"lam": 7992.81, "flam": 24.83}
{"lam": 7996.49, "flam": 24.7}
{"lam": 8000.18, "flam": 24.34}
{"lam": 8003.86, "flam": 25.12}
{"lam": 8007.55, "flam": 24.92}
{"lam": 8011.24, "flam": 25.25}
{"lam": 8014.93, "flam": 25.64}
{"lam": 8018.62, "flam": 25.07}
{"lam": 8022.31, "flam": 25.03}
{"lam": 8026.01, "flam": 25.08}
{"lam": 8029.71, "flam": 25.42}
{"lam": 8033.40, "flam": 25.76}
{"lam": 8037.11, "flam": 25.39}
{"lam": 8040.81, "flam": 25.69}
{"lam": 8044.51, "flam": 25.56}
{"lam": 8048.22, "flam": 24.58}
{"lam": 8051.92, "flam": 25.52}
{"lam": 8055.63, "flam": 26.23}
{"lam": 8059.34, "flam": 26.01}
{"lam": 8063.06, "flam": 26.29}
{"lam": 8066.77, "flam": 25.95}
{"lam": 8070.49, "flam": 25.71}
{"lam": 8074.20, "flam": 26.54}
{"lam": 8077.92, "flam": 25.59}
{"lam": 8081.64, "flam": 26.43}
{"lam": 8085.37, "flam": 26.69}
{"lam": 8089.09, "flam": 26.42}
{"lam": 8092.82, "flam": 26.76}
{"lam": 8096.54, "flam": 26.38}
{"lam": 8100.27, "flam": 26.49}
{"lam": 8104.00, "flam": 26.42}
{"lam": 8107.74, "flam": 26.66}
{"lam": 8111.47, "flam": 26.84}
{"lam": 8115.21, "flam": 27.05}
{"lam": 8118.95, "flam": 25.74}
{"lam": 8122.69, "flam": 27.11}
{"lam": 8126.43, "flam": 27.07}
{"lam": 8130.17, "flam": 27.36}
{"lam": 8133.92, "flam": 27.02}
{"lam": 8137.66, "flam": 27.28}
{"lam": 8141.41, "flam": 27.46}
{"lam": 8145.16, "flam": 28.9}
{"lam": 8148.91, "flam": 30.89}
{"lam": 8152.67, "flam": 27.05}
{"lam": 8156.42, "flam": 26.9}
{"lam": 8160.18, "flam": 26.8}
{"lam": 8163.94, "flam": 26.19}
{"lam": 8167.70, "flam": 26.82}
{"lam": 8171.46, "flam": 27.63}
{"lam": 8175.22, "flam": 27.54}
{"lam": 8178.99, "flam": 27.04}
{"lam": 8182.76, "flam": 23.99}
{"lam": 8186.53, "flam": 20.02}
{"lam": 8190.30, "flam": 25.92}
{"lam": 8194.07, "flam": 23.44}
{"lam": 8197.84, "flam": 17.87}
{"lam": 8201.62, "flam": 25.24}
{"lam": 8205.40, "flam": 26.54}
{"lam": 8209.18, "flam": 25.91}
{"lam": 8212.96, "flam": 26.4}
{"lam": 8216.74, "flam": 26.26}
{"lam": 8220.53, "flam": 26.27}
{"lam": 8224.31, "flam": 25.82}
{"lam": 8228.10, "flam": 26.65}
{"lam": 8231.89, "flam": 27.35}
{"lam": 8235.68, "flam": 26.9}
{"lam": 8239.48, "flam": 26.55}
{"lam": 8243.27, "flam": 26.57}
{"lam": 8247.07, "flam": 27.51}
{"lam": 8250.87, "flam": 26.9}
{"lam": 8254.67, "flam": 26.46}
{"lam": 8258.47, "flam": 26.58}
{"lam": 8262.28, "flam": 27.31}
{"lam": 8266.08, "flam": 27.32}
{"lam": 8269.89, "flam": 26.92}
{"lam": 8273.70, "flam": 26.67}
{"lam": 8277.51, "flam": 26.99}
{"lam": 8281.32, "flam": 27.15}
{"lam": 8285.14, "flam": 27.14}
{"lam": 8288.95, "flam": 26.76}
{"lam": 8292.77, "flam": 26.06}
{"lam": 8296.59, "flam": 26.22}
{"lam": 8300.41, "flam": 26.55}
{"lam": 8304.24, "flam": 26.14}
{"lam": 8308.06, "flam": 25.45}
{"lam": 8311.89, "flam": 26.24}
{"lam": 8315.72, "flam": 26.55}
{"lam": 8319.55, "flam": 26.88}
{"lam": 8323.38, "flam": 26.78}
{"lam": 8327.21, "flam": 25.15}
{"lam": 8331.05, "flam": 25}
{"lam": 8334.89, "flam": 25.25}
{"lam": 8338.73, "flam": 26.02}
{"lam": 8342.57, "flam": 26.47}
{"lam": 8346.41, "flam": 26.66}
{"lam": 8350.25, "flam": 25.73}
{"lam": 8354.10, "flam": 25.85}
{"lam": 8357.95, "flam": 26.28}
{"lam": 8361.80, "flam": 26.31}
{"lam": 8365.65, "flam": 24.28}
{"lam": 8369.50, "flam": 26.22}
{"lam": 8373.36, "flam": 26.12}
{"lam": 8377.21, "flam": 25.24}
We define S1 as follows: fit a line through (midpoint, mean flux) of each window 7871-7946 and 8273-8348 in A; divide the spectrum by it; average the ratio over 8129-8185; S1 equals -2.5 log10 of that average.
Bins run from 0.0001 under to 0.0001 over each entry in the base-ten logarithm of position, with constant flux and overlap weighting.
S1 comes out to -0.089 mag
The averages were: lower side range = 23.1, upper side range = 26.3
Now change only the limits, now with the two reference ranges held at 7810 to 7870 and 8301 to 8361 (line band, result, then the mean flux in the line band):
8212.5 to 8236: -0.059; 26.5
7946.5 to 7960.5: -0.028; 23.3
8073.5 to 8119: -0.108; 26.5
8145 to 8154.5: -0.183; 29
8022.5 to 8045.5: -0.089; 25.4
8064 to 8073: -0.097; 25.9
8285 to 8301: -0.032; 26.5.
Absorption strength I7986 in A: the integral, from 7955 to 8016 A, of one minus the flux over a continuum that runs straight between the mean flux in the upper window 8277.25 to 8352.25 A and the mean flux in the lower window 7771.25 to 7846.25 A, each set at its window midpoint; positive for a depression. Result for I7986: -4.51 A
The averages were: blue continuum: 21.2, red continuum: 26.2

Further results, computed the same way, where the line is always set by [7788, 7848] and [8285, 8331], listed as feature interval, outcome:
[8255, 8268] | -0.62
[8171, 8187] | -0.35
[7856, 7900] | -1.65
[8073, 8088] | -1.47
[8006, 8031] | -2.00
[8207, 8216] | -0.32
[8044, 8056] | -0.87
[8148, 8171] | -2.38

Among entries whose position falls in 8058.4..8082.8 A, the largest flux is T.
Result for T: 26.54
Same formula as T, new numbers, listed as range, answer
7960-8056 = 26.23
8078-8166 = 30.89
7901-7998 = 24.91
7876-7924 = 23.81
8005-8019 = 25.64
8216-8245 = 27.35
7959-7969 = 24.79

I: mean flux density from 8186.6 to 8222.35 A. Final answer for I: 24.6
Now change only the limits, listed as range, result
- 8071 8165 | 27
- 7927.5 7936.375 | 23.6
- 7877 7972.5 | 23.3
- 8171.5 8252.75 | 25.6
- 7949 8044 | 24.8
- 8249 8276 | 26.9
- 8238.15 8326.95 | 26.7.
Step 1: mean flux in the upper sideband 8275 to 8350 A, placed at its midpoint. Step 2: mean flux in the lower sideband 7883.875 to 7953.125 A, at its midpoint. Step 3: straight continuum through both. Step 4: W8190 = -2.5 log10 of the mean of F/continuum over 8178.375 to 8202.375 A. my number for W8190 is 0.10 mag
